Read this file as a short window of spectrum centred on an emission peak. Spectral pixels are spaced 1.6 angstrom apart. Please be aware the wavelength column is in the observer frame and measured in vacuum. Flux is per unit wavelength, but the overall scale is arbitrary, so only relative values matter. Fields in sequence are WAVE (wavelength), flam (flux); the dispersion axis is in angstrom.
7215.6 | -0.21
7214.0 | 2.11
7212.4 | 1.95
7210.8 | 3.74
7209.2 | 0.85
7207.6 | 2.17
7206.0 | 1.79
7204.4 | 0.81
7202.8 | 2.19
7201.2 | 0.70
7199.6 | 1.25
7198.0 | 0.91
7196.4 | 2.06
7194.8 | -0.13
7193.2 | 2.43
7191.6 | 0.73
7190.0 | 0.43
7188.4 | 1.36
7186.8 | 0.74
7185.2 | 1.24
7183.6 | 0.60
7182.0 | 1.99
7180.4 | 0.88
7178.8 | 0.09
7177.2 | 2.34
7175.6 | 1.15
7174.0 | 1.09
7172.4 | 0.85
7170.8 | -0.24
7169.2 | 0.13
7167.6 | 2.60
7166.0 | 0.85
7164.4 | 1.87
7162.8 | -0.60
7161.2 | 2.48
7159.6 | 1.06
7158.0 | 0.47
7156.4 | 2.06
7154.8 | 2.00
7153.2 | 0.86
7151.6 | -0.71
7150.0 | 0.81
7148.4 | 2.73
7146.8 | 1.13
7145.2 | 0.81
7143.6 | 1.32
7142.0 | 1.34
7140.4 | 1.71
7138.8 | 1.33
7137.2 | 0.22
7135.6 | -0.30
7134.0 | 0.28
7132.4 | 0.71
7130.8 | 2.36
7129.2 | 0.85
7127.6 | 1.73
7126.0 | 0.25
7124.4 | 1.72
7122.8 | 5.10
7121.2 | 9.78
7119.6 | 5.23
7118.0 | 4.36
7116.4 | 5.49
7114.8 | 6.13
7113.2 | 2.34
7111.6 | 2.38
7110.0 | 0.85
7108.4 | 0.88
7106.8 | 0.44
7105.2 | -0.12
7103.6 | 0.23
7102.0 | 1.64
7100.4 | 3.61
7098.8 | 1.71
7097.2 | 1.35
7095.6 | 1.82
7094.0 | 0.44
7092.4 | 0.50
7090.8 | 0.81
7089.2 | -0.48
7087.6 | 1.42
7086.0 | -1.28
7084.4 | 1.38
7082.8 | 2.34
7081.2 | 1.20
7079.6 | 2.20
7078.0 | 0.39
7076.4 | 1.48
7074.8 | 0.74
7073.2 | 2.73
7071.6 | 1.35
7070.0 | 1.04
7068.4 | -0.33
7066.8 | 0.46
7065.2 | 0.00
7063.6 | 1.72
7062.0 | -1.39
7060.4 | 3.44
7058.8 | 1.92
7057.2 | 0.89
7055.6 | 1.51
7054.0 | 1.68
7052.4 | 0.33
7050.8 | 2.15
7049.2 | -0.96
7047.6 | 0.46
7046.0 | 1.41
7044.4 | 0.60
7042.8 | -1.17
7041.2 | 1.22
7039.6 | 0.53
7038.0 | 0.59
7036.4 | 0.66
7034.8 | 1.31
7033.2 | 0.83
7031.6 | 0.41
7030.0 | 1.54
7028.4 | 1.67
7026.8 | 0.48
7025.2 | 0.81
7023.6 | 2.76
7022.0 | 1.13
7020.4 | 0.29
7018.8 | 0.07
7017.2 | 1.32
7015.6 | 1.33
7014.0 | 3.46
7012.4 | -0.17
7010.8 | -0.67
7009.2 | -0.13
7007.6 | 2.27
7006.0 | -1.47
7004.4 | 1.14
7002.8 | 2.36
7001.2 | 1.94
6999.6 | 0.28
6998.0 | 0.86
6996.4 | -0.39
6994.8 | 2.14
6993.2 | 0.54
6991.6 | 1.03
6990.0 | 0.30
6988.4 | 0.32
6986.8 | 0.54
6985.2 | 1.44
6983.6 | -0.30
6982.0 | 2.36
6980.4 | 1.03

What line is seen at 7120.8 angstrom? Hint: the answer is [O II]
